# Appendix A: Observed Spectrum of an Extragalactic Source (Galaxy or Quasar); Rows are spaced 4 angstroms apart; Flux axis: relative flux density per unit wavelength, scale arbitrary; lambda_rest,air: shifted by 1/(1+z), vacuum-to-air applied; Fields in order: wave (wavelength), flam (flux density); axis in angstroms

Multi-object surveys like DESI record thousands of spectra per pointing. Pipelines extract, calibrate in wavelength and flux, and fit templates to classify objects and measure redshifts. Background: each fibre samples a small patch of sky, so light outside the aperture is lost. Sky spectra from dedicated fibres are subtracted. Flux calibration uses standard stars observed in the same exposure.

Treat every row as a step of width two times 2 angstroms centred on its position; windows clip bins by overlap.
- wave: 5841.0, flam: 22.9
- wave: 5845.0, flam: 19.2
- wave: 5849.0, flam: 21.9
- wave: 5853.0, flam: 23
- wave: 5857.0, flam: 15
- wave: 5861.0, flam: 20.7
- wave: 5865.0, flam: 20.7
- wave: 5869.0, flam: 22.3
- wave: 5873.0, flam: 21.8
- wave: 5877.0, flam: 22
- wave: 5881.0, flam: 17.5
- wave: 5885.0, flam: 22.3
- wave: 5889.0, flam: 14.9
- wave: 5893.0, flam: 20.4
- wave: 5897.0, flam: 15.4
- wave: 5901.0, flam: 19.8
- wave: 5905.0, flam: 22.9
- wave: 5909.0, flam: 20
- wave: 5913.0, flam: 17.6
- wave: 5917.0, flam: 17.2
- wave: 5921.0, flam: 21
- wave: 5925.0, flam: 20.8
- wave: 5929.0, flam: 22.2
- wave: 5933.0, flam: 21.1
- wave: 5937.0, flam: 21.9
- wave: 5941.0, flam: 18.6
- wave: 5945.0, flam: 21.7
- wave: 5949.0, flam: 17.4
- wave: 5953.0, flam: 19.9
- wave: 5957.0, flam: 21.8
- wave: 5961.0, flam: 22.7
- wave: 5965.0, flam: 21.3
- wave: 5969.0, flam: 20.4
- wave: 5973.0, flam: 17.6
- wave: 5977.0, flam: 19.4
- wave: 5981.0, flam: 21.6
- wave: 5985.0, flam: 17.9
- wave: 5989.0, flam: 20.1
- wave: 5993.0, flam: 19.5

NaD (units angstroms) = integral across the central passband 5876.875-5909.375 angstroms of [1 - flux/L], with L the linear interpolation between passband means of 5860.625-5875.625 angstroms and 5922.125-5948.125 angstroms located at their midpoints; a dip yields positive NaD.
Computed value 3.0 angstroms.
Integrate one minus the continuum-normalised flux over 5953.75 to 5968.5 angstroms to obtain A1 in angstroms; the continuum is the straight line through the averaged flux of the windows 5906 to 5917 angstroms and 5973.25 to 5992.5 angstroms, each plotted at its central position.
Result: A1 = -1.7 angstroms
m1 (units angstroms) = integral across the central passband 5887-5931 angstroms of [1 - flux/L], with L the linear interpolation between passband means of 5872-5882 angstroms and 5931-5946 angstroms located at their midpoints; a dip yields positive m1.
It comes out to 3.0 angstroms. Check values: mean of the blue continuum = 20.6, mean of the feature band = 19.3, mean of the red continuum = 20.8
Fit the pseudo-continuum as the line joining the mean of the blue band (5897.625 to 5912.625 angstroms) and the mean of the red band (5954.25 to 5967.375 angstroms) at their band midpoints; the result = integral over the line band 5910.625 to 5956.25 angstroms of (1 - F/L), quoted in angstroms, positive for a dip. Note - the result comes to 2.0 angstroms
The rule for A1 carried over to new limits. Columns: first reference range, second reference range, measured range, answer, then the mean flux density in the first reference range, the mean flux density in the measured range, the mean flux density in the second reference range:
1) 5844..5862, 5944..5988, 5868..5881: -0.86 angstroms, 20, 21.3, 20.1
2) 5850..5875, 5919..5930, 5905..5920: 1.47 angstroms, 20.6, 19.1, 21.3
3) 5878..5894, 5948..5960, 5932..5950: -0.31 angstroms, 18.9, 20.2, 20.1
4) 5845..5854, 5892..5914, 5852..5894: 1.39 angstroms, 21.7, 20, 19.4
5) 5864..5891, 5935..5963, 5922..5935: -0.56 angstroms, 20.2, 21.3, 20.6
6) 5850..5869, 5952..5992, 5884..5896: 0.95 angstroms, 20.2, 18.6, 20.3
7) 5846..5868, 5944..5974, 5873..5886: -0.21 angstroms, 20.3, 20.7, 20.4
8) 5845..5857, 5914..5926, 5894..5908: 0.18 angstroms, 20.7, 19.5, 19.4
